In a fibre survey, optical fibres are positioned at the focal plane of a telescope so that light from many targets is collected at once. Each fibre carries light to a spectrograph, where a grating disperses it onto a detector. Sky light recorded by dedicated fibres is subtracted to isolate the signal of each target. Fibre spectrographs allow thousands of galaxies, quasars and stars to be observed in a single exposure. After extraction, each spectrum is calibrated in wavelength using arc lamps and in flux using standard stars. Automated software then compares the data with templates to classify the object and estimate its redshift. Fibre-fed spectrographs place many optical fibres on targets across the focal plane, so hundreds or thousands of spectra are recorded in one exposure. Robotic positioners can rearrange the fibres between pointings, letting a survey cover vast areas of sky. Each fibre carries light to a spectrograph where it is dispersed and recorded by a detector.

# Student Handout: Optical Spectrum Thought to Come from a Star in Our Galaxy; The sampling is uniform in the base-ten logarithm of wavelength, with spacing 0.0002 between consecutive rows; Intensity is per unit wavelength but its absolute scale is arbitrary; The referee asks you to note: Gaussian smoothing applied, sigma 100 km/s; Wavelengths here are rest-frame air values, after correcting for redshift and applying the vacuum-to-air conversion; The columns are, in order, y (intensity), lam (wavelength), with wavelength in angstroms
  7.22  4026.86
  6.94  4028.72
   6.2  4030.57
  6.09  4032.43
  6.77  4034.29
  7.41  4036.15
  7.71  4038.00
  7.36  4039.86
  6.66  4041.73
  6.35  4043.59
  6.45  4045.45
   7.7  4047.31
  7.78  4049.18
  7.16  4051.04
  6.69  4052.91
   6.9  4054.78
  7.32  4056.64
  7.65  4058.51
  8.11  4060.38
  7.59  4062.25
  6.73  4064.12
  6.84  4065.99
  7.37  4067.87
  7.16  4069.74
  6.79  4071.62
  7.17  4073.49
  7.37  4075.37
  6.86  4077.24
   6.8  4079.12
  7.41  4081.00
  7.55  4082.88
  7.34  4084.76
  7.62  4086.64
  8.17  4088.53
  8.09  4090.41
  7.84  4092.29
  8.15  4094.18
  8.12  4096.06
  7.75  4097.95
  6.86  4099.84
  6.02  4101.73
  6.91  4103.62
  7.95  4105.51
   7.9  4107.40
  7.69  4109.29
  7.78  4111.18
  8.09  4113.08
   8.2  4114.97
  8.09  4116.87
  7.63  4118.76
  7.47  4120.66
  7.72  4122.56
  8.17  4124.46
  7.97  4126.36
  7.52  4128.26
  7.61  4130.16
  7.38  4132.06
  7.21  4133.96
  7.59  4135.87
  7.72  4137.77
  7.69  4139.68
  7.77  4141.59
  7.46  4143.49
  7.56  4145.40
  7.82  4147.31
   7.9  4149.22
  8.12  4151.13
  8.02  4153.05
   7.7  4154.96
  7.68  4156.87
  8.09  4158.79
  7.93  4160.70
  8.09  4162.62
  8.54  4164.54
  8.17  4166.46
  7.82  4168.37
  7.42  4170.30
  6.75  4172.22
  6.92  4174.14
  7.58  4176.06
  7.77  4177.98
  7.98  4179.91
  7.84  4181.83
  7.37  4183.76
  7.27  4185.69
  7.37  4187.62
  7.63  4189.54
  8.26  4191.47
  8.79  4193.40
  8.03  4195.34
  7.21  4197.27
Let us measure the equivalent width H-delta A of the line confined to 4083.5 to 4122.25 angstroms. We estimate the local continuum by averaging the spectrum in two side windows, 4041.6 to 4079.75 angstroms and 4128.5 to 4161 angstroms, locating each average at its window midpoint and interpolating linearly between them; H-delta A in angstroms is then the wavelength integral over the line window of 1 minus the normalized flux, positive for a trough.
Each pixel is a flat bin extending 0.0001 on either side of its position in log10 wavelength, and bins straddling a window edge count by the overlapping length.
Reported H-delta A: -1.4 angstroms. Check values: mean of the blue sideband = 7.13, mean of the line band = 7.68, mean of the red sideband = 7.71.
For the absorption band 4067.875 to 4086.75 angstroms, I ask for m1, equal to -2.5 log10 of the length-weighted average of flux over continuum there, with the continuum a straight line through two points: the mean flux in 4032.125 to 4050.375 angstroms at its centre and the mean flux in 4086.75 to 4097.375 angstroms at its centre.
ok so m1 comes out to 0.08 mag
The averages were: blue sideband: 7.06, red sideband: 8.03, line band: 7.2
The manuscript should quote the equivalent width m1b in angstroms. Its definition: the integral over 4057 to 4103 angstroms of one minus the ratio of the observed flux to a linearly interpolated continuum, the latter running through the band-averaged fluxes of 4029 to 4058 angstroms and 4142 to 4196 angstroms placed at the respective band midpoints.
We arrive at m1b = -1.11 angstroms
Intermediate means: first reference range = 6.98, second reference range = 7.78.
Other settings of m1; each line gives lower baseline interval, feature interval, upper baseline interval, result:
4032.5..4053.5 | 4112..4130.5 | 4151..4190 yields -0.056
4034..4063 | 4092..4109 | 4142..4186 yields -0.005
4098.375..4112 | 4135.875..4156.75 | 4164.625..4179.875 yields -0.041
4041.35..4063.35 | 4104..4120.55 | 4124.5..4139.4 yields -0.049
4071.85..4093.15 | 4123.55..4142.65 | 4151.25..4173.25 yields 0.005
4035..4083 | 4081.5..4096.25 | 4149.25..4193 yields -0.072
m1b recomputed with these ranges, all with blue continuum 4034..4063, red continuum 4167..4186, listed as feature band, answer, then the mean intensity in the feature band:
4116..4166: -2.47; 7.79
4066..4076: 0.20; 7.13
